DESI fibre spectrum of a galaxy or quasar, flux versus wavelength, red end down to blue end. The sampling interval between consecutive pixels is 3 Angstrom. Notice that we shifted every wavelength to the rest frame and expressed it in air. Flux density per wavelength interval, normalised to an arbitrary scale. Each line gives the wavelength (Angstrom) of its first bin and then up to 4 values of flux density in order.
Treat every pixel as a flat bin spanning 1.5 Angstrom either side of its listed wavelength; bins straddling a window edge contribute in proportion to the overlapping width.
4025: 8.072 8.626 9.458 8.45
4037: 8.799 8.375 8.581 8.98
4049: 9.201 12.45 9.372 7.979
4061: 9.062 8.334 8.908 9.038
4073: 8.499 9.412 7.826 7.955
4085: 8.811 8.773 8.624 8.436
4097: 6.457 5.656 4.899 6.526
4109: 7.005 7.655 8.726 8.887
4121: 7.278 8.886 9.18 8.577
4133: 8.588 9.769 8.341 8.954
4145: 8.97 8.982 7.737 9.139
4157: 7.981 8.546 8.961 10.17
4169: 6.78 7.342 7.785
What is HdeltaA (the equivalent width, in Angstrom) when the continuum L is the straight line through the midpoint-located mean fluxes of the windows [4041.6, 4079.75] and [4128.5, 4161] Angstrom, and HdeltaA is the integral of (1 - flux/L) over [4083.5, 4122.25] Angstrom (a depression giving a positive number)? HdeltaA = 5.9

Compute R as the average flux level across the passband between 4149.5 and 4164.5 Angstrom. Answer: 8.47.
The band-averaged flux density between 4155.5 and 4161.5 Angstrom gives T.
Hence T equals 8.26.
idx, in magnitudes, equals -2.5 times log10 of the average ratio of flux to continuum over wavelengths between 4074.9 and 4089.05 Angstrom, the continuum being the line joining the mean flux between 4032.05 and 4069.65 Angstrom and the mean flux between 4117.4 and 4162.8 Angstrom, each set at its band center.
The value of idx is 0.05 mag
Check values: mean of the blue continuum 9.05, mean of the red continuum 8.66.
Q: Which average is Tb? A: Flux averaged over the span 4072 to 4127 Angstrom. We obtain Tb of 7.83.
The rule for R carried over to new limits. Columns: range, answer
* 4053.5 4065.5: 8.69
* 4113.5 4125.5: 8.44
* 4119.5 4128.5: 8.45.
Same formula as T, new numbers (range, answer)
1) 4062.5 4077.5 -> 8.84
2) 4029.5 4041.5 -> 8.77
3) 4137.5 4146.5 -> 8.76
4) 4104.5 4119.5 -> 7.76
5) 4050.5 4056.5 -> 10.9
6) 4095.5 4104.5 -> 5.67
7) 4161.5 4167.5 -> 9.57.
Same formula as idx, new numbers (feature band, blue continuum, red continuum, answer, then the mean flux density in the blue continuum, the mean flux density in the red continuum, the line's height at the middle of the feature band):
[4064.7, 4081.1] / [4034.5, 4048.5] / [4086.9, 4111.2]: -0.12 mag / 8.7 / 7.04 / 7.79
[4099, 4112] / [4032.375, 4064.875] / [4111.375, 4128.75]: 0.35 mag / 9.07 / 8.48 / 8.6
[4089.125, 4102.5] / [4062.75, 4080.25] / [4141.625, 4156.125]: 0.21 mag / 8.69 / 8.71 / 8.69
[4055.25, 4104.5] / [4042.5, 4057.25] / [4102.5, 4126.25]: 0.09 mag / 9.71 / 7.65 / 8.75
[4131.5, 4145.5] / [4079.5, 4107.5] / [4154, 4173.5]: -0.12 mag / 7.37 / 8.36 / 8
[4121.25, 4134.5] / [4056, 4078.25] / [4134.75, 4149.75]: 0.03 mag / 8.73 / 8.97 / 8.92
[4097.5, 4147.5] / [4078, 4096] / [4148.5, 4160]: 0.05 mag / 8.37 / 8.38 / 8.37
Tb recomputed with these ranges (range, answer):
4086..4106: 7.14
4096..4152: 7.97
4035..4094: 8.88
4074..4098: 8.33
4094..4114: 6.58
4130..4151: 8.82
